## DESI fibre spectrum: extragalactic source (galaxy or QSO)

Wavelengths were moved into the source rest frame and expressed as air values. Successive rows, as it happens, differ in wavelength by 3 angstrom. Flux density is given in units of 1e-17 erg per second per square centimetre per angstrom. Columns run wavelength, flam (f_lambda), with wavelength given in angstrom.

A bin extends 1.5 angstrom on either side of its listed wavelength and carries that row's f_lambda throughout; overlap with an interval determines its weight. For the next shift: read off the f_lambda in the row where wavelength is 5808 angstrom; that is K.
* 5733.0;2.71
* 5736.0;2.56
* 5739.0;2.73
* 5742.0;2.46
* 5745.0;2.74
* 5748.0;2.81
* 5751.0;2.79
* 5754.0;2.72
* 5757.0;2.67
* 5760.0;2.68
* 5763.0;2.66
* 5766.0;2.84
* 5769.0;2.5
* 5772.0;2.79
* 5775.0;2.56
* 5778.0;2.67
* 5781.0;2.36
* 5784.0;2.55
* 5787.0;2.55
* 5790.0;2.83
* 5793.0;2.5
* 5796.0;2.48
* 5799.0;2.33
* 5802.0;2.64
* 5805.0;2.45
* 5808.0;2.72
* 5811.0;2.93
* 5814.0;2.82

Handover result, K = 2.72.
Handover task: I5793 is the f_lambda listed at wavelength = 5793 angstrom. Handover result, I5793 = 2.5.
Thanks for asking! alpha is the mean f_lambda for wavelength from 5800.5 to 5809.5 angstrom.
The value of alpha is 2.6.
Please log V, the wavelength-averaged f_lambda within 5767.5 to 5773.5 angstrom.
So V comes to 2.65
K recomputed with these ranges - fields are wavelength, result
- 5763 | 2.66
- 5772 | 2.79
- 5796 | 2.48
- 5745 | 2.74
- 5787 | 2.55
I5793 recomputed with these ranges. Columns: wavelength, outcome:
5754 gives 2.72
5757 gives 2.67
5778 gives 2.67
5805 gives 2.45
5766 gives 2.84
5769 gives 2.5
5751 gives 2.79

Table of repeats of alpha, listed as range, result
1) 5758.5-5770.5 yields 2.67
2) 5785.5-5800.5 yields 2.54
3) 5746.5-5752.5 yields 2.8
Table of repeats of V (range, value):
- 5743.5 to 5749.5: 2.77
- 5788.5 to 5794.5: 2.67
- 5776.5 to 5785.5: 2.53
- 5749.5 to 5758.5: 2.73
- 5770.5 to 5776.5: 2.68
